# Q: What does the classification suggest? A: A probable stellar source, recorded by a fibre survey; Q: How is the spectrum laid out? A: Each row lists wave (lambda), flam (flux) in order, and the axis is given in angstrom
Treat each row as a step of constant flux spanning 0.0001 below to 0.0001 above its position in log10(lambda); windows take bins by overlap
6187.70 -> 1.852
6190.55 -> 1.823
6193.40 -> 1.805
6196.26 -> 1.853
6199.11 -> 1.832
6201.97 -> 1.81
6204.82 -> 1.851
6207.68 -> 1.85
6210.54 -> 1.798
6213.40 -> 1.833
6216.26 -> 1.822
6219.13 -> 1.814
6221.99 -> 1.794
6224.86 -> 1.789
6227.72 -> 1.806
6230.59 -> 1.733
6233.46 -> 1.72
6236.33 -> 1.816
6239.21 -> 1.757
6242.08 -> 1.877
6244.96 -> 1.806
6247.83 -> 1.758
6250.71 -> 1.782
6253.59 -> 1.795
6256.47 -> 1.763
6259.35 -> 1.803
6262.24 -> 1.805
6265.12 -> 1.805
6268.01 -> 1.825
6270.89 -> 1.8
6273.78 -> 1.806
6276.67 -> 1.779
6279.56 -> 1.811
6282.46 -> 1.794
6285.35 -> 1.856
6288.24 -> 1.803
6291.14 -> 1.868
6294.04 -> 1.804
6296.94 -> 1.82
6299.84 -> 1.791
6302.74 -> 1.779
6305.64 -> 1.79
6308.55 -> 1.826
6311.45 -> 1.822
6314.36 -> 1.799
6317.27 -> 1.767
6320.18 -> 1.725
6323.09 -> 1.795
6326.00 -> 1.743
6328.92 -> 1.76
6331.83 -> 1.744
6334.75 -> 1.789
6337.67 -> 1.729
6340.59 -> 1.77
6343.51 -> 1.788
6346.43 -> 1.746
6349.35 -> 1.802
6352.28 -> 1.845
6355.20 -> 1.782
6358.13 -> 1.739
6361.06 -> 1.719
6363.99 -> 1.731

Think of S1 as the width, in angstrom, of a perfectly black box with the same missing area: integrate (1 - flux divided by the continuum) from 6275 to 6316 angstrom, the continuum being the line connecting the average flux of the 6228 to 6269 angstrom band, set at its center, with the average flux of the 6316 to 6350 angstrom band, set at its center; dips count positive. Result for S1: -0.8 angstrom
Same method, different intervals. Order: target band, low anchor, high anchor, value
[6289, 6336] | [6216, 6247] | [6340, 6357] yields 0.0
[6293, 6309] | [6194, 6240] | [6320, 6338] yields -0.3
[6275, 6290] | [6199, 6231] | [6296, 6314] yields 0.0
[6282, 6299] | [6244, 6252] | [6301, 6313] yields -0.3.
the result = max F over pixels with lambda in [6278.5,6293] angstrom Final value 1.868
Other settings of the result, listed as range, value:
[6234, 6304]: 1.877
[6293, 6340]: 1.826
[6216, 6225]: 1.822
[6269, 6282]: 1.811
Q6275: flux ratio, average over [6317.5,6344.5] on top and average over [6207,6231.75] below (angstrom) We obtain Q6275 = 0.98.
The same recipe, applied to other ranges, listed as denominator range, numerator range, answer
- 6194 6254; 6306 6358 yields 0.98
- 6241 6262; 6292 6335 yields 0.99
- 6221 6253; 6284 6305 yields 1.02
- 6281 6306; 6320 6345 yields 0.97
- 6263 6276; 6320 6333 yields 0.97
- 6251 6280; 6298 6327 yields 0.99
